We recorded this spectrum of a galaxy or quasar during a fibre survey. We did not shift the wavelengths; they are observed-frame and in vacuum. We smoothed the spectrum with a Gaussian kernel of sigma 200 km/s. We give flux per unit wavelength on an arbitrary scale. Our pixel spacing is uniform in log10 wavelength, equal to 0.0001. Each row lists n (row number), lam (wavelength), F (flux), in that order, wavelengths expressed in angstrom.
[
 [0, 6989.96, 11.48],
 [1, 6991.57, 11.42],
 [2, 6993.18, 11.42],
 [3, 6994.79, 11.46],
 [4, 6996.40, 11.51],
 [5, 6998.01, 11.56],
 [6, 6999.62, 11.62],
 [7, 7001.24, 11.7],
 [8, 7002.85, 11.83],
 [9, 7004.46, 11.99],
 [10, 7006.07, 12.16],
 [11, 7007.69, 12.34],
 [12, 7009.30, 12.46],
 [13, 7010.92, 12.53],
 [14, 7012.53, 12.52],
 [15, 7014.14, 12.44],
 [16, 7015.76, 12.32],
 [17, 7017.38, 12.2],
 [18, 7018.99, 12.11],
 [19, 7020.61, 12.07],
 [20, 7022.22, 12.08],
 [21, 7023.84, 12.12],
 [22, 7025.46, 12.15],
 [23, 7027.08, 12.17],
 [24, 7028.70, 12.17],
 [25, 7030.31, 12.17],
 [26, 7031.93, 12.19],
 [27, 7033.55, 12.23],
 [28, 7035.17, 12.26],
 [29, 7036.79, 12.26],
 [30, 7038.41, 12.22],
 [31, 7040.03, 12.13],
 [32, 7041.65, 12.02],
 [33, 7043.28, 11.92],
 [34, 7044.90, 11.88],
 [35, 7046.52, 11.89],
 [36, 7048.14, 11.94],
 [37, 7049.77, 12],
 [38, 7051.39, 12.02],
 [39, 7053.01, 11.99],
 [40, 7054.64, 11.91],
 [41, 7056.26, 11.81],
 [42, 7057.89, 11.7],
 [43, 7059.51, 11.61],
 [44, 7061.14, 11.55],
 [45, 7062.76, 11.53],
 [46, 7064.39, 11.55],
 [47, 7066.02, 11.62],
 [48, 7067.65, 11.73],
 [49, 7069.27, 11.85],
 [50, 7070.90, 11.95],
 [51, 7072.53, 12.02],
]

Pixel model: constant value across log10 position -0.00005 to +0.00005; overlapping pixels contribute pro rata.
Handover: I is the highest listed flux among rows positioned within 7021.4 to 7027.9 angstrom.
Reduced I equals 12.17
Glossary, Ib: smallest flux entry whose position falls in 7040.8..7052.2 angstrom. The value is 11.88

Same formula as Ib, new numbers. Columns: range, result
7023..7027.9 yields 12.12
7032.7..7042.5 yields 12.02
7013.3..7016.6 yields 12.32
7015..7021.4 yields 12.07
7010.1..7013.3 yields 12.52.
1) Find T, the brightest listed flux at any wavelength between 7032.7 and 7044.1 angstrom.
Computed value 12.26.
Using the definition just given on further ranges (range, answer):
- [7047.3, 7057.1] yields 12.02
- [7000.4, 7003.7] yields 11.83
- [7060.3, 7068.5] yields 11.73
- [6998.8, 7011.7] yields 12.53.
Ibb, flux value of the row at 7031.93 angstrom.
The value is 12.19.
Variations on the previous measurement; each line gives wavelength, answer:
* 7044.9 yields 11.88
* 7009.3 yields 12.46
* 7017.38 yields 12.2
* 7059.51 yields 11.61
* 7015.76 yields 12.32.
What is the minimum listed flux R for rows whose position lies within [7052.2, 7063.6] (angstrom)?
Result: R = 11.53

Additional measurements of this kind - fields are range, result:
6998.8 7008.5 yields 11.62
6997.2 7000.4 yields 11.56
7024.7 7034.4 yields 12.15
